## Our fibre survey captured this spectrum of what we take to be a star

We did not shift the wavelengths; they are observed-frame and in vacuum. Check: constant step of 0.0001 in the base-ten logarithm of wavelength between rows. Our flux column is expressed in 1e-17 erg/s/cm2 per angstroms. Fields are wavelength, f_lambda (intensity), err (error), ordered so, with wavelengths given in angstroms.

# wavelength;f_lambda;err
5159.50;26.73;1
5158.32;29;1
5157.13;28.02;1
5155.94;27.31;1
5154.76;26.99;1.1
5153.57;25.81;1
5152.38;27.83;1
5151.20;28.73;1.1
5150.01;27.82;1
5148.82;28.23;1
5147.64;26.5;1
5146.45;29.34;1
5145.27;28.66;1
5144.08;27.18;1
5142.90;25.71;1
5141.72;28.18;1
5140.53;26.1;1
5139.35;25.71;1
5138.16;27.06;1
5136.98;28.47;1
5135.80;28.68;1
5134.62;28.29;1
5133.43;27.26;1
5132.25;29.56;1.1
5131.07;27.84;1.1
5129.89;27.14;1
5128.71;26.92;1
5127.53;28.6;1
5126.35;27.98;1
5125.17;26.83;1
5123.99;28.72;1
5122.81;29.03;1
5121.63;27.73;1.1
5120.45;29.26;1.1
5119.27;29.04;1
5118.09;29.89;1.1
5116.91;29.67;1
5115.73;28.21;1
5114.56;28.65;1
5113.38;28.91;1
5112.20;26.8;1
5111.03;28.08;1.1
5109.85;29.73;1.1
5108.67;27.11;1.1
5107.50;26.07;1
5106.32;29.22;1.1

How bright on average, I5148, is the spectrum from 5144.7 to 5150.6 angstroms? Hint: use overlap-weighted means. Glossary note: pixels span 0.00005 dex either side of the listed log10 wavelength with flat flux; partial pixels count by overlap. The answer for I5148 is 28.1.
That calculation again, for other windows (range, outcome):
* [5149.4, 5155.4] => 27.4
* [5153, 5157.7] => 27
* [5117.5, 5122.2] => 29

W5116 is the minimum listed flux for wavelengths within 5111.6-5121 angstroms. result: 26.8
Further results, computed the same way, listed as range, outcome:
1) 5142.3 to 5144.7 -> 25.71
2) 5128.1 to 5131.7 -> 26.92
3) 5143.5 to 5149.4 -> 26.5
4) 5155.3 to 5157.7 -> 27.31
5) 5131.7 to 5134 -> 27.26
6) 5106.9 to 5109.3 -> 26.07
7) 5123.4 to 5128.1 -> 26.83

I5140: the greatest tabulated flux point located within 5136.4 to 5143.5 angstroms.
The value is 28.47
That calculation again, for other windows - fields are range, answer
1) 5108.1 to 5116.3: 29.73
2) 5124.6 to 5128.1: 28.6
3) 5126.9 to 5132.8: 29.56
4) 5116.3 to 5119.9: 29.89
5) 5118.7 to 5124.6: 29.26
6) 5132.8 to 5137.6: 28.68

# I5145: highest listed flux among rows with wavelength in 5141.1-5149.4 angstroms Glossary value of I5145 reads 29.34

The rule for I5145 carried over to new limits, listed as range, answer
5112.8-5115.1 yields 28.91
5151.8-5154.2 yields 27.83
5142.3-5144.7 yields 27.18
